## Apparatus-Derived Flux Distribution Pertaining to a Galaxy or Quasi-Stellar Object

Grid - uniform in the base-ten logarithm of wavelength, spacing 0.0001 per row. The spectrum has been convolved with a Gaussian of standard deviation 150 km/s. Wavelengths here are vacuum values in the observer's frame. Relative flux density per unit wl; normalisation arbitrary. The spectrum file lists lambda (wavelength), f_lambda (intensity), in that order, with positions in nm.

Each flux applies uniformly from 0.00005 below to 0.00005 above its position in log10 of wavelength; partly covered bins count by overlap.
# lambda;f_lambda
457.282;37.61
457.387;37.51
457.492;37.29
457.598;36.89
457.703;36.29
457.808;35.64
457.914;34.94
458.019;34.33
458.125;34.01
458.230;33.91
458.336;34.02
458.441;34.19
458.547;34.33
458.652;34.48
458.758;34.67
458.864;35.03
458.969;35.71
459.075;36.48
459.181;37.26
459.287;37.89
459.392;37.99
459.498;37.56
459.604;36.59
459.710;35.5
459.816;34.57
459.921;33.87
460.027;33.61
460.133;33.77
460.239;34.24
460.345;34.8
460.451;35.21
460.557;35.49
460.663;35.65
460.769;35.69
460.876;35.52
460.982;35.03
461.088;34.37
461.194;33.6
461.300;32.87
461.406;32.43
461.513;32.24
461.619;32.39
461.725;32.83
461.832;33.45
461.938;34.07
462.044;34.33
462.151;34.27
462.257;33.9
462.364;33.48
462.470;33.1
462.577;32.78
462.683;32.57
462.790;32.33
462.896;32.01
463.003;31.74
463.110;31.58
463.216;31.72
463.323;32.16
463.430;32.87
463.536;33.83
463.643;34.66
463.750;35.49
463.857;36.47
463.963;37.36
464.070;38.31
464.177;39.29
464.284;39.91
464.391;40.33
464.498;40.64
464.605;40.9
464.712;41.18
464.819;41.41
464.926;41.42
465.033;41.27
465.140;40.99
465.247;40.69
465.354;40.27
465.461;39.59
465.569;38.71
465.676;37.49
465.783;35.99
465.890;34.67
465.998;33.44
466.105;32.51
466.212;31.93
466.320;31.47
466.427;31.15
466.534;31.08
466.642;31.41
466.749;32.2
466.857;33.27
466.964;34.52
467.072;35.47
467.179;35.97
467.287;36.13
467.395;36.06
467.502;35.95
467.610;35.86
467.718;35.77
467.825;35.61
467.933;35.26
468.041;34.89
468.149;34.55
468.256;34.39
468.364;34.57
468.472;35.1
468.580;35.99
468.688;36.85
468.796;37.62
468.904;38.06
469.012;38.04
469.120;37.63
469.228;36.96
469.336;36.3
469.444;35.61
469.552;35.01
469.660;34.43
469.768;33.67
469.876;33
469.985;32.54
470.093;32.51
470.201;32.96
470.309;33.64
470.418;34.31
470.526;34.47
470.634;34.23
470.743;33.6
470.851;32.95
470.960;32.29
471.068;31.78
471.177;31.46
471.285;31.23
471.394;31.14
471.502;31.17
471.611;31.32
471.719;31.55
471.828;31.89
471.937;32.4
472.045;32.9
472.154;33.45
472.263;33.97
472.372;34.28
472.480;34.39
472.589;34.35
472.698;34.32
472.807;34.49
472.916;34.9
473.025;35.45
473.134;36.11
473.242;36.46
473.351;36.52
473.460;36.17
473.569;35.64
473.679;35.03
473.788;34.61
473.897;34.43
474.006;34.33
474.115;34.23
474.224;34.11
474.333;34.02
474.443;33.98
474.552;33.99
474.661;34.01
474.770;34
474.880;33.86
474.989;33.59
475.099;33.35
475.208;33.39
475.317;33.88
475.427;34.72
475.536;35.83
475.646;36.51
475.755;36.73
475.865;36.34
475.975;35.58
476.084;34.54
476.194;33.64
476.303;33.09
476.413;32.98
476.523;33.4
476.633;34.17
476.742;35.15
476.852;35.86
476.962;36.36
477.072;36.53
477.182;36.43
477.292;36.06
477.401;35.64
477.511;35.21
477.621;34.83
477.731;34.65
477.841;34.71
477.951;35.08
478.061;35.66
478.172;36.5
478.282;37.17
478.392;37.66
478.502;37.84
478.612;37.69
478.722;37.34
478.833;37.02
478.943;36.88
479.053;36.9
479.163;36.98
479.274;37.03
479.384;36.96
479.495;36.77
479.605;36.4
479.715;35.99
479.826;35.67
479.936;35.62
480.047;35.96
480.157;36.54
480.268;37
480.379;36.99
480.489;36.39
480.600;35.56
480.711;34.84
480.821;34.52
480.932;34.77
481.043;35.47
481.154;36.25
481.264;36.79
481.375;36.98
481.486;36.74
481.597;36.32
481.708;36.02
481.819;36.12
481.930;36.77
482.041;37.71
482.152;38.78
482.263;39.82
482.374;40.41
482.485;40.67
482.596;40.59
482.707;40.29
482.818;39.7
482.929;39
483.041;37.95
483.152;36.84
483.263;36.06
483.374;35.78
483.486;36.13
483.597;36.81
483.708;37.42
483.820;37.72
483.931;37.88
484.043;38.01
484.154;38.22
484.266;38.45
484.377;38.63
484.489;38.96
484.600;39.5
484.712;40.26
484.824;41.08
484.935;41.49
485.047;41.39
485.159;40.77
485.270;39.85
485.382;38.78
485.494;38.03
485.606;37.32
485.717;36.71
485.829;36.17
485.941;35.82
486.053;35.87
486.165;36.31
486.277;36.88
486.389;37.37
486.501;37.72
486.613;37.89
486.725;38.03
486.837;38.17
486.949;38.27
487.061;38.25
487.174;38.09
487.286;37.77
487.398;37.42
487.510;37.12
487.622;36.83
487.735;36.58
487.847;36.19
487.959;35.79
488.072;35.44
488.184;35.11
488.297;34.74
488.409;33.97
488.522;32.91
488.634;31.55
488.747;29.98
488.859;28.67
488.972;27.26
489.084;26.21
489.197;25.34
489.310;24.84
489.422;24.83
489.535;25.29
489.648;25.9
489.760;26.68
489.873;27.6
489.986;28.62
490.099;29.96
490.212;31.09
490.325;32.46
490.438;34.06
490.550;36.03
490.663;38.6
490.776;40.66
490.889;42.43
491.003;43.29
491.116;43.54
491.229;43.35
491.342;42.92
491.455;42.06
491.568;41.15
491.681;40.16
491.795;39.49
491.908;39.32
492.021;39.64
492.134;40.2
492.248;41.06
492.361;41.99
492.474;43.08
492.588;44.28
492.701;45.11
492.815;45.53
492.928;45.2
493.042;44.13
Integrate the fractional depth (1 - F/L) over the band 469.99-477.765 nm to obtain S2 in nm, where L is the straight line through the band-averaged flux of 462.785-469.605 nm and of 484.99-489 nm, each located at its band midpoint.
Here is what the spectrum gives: 0.42 nm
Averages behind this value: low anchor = 36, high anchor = 36.3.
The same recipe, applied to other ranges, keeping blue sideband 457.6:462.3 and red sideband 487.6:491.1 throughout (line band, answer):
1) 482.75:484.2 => -0.21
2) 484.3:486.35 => -0.37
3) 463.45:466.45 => -0.28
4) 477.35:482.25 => -0.48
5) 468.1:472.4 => -0.01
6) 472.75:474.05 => -0.07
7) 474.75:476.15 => -0.06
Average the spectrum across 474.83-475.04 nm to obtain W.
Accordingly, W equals 33.8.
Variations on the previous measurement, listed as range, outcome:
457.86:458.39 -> 34.2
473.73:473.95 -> 34.6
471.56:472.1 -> 32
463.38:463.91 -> 34.7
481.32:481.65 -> 36.7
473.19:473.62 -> 36.2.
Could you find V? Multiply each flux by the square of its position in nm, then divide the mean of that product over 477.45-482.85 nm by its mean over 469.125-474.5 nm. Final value 1.12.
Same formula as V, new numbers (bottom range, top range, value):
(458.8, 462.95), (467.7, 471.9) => 1.03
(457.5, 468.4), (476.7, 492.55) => 1.14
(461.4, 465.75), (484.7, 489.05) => 1.12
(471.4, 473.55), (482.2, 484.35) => 1.18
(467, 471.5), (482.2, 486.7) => 1.18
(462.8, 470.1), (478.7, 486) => 1.12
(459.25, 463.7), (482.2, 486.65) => 1.24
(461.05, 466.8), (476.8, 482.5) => 1.11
